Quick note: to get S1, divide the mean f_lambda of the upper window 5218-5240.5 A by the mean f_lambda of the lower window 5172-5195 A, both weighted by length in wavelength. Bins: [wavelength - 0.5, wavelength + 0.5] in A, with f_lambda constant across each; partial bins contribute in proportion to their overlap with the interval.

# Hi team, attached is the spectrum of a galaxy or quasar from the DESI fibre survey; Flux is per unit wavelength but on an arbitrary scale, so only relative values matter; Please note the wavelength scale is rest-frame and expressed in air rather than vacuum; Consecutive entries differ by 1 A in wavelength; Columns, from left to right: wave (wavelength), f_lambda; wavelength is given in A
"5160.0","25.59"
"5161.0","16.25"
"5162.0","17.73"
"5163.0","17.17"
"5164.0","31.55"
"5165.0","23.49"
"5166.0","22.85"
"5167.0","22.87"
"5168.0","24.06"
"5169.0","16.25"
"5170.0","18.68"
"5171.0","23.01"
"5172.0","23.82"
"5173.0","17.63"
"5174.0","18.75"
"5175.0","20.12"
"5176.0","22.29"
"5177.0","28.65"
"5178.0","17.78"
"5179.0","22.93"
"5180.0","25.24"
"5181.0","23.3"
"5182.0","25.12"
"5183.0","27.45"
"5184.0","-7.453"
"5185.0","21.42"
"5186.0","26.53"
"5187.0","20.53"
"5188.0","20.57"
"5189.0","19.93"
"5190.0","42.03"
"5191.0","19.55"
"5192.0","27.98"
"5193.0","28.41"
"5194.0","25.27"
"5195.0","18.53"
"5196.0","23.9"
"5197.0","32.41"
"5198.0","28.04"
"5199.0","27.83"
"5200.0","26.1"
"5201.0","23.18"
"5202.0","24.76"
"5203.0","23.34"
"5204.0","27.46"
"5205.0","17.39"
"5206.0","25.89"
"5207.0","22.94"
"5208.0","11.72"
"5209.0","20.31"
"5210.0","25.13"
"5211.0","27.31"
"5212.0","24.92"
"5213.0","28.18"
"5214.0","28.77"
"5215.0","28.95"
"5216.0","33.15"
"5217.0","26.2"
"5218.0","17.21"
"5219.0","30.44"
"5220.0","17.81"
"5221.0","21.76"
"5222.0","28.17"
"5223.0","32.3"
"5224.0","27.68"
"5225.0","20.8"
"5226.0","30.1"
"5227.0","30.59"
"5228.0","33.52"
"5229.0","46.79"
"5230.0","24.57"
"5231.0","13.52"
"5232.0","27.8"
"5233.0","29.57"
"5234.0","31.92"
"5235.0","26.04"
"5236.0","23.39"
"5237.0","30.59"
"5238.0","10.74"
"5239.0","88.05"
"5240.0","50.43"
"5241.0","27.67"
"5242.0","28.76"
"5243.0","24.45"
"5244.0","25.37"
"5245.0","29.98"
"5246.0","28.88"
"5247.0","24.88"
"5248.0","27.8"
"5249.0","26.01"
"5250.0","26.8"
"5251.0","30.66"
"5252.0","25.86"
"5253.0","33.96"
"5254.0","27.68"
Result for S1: 1.4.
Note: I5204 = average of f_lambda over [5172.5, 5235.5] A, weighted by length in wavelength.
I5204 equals 24.8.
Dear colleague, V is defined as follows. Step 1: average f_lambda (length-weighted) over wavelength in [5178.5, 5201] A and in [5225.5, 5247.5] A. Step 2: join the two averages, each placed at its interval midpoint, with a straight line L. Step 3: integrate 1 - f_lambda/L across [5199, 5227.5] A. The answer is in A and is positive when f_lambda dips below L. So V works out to 2.5 A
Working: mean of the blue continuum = 23.9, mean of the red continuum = 31.3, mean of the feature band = 25.1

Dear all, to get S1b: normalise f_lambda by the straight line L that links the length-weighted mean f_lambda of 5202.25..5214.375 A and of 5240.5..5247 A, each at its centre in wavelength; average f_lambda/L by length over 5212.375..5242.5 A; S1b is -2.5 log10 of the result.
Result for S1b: -0.16 mag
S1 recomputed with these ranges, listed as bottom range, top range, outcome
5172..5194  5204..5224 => 1.11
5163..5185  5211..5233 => 1.29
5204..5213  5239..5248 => 1.47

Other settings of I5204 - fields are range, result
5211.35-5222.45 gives 26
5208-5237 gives 26.8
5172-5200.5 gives 23.3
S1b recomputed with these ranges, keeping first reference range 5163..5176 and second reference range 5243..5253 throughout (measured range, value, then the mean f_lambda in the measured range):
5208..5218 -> -0.03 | 25.7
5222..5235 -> -0.11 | 28.9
